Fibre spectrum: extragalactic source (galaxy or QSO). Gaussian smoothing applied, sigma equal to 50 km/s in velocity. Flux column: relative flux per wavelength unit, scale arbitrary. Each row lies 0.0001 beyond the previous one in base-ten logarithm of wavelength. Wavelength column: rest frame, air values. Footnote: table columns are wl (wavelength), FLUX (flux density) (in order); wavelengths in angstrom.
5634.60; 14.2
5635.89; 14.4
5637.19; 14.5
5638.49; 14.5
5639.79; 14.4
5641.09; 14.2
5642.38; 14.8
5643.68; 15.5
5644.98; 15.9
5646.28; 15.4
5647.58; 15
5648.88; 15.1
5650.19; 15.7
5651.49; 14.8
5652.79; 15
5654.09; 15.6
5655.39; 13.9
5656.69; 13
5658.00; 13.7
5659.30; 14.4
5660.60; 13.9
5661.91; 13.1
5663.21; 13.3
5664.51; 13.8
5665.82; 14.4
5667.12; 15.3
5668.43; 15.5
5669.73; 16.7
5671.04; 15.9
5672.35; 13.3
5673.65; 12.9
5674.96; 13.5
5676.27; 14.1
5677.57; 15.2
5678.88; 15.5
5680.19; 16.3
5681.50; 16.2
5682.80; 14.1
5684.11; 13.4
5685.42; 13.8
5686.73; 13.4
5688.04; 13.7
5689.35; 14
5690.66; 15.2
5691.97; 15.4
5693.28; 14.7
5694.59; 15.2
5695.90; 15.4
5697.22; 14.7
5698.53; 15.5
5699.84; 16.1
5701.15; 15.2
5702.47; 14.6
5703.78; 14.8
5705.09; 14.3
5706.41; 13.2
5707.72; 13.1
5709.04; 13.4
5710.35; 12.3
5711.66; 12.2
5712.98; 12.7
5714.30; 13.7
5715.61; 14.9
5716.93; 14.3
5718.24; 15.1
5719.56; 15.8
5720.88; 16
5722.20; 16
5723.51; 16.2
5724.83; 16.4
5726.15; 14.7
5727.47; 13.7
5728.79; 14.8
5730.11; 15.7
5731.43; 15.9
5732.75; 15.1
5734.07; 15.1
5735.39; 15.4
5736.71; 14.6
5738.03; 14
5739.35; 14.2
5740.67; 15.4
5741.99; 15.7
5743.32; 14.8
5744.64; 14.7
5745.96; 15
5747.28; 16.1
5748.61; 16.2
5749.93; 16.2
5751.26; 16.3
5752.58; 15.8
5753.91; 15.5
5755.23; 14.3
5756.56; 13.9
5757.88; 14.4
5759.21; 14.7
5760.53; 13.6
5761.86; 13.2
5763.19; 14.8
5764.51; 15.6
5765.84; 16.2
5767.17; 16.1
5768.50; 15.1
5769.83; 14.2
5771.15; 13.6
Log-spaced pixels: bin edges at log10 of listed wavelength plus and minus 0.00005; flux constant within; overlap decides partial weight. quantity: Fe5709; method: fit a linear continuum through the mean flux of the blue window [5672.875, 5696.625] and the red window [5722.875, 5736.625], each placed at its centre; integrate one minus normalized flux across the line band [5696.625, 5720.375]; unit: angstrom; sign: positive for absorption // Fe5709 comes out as 1.1 angstrom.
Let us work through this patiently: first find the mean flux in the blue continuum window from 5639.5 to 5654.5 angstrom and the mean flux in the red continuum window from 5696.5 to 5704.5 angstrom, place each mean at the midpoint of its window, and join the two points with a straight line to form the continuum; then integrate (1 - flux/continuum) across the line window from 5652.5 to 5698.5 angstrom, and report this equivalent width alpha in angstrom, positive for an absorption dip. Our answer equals 1.90 angstrom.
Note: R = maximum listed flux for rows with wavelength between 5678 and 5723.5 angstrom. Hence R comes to 16.3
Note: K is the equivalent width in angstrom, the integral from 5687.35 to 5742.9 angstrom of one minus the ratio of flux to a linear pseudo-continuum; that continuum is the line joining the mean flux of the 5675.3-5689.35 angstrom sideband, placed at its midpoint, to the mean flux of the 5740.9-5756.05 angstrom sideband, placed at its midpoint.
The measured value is 1.0 angstrom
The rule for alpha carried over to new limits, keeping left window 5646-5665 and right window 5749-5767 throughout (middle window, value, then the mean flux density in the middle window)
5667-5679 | -0.22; 14.7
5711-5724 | 0.08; 14.7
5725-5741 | -0.07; 14.9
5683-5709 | 0.26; 14.5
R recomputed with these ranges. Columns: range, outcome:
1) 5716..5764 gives 16.4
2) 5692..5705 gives 16.1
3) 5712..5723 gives 16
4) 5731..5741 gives 15.9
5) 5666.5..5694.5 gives 16.7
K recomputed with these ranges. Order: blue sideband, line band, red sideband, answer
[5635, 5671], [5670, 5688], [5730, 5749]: 0.5 angstrom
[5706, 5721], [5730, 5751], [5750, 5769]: -1.1 angstrom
